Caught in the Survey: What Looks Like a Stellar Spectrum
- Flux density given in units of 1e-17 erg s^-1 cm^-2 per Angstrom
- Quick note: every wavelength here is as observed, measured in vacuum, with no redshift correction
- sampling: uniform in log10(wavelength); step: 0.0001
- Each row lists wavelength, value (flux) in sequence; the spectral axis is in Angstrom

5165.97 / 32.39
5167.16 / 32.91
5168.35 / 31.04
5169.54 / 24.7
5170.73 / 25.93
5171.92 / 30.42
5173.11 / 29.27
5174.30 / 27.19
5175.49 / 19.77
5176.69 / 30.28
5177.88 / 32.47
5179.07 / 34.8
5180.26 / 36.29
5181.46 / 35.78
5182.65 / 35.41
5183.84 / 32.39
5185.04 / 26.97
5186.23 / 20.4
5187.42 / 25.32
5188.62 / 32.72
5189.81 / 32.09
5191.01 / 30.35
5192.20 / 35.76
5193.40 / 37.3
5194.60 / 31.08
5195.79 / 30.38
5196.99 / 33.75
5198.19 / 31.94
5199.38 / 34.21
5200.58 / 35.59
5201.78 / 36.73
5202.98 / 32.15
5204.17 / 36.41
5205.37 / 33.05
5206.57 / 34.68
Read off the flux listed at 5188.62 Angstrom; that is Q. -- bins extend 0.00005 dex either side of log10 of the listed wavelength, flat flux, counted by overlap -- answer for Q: 32.72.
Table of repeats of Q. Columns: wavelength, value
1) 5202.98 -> 32.15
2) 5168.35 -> 31.04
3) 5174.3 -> 27.19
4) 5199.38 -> 34.21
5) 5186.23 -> 20.4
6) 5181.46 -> 35.78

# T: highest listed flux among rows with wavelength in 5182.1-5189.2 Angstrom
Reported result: 35.41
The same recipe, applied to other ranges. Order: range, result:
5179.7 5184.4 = 36.29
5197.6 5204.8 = 36.73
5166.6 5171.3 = 32.91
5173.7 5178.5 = 32.47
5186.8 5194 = 37.3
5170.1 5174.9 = 30.42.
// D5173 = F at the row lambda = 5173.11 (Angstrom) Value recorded 29.27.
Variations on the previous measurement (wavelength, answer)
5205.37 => 33.05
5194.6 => 31.08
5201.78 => 36.73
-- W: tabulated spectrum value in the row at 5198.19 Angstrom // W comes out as 31.94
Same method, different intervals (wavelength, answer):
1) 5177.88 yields 32.47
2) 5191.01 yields 30.35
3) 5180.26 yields 36.29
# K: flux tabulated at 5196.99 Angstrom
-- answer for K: 33.75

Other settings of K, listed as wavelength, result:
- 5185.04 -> 26.97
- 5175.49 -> 19.77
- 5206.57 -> 34.68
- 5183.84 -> 32.39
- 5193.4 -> 37.3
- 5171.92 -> 30.42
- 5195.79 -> 30.38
